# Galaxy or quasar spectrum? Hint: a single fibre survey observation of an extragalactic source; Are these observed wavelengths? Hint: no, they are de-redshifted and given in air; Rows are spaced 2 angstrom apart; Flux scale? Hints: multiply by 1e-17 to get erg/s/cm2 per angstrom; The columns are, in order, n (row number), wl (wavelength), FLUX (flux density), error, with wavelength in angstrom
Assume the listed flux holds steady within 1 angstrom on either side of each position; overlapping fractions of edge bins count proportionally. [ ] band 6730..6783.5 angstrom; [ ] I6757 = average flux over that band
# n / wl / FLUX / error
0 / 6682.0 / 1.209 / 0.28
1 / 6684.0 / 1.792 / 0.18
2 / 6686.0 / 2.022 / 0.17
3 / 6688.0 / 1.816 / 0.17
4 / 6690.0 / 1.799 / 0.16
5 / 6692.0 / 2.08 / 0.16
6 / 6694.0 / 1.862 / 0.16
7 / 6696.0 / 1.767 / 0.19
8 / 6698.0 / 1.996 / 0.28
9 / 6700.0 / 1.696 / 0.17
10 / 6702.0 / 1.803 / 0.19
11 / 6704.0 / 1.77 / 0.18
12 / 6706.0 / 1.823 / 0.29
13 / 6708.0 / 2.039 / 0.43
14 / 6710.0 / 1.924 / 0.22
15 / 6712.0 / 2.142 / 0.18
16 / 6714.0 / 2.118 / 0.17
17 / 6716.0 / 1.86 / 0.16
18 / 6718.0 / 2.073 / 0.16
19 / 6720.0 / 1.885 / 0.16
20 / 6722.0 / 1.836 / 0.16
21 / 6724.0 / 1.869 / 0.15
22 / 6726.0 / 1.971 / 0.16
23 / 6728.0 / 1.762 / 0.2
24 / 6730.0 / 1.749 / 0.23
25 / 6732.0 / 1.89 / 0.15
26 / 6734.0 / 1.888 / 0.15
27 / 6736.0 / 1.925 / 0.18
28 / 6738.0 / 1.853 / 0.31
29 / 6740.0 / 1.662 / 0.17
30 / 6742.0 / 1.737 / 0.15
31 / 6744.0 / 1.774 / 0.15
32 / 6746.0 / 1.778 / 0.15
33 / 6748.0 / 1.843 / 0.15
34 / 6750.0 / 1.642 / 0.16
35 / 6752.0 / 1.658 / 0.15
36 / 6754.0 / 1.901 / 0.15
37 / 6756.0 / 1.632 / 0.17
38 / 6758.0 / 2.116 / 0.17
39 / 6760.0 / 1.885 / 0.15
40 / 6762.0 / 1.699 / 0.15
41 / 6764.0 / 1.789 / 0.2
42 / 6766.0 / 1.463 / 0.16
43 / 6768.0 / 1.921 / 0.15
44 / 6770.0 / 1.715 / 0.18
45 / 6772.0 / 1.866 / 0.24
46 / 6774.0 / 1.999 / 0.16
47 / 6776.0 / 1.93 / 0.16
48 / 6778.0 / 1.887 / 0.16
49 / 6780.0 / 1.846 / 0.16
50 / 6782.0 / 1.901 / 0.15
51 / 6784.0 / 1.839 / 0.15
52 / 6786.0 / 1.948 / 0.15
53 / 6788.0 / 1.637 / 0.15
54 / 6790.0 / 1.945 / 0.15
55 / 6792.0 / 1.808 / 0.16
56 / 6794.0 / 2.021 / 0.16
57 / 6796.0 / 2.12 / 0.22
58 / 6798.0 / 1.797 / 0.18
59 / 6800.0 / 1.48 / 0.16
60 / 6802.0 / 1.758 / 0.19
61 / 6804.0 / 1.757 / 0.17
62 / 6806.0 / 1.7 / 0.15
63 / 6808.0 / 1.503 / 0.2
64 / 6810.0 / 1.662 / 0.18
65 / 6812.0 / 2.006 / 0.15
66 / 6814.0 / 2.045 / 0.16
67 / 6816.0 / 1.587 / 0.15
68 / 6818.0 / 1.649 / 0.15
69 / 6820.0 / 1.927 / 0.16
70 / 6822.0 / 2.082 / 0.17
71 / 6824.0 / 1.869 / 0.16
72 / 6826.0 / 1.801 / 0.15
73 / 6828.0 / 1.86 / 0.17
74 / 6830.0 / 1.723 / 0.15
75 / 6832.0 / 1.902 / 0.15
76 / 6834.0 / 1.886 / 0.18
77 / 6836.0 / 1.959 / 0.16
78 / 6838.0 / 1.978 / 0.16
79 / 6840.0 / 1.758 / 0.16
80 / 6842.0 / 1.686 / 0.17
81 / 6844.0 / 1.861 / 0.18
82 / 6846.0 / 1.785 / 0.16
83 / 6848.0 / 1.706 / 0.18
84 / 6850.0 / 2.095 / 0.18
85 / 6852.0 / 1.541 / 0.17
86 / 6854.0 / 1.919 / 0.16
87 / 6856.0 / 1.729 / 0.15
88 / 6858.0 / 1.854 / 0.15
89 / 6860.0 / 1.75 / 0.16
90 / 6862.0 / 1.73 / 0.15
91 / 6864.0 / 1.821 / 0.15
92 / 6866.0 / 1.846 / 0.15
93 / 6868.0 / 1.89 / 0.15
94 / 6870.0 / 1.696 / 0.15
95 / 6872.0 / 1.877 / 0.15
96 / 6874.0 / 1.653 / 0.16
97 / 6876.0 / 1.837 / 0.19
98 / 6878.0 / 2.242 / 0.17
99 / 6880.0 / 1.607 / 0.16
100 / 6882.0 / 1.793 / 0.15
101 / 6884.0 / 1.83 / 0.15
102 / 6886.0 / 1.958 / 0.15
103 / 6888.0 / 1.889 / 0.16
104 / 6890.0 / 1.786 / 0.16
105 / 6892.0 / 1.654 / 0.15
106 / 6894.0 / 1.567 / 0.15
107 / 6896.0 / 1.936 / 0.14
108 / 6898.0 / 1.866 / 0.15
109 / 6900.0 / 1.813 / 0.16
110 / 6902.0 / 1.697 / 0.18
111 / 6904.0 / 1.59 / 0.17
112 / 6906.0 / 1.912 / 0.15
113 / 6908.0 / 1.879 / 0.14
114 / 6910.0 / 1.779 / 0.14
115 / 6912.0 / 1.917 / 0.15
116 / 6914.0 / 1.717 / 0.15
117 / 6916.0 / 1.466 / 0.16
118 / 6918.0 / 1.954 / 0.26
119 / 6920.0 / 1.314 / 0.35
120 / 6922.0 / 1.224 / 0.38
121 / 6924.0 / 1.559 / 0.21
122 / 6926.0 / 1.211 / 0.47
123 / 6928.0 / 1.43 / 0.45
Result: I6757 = 1.81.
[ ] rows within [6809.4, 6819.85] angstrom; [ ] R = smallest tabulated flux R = 1.587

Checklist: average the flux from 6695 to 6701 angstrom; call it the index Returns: 1.82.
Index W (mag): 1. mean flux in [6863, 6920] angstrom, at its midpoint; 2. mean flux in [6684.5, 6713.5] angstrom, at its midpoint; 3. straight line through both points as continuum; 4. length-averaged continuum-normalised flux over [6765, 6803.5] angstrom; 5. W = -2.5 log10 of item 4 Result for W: 0.010 mag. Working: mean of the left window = 1.9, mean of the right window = 1.79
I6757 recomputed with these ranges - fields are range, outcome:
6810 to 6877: 1.83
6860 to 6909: 1.81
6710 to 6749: 1.88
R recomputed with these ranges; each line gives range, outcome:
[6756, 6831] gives 1.463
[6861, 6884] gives 1.607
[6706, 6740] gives 1.662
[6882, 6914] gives 1.567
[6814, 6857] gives 1.541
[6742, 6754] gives 1.642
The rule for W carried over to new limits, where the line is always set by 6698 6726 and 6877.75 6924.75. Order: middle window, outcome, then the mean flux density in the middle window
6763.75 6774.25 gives 0.05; 1.78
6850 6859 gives -0.01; 1.8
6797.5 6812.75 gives 0.08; 1.7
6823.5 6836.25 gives -0.03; 1.85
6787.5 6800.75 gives 0.00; 1.84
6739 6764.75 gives 0.06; 1.78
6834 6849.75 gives -0.02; 1.84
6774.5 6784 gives -0.02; 1.89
